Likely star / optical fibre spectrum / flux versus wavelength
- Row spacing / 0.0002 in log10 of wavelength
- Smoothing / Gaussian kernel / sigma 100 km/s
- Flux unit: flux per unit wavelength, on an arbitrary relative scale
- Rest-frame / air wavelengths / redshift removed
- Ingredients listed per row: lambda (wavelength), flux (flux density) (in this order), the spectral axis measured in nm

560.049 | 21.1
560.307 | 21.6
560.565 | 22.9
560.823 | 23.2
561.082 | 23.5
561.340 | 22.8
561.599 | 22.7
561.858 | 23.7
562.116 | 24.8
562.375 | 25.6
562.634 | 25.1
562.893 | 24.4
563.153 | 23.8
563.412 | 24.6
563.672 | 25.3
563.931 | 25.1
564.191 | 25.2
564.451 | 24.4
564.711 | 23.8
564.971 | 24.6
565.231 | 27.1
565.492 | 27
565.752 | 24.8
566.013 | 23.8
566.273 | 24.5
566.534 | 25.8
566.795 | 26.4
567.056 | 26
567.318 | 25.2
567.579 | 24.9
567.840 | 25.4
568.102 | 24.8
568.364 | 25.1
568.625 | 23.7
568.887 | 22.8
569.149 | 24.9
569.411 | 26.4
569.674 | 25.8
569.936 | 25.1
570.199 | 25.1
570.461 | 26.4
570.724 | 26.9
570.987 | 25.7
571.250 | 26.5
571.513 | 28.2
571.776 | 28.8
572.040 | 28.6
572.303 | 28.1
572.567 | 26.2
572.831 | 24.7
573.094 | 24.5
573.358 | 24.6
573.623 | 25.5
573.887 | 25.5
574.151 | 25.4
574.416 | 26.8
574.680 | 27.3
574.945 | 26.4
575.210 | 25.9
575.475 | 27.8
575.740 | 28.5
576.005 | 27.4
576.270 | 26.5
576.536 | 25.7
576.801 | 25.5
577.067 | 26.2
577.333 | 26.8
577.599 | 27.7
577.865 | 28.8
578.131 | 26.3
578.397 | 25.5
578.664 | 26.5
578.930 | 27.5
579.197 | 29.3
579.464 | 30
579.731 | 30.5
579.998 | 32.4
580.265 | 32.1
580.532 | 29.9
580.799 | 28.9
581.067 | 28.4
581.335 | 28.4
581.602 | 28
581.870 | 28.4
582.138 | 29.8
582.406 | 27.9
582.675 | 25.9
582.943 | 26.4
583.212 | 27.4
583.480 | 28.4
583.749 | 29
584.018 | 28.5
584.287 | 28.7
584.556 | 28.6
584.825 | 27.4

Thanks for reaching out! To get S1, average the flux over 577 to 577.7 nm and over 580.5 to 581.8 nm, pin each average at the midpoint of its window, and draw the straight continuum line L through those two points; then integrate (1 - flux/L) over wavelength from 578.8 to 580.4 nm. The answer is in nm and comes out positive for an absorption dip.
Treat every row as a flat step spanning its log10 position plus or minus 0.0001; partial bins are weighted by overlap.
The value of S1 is -0.14 nm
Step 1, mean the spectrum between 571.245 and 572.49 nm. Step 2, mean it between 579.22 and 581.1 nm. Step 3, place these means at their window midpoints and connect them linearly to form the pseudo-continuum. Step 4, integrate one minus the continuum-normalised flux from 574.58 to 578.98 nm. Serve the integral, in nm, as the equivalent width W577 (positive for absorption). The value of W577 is 0.39 nm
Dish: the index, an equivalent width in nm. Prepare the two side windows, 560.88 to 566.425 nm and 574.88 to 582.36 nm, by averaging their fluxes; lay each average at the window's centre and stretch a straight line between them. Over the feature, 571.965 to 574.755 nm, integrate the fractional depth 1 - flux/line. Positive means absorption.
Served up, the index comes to 0.08 nm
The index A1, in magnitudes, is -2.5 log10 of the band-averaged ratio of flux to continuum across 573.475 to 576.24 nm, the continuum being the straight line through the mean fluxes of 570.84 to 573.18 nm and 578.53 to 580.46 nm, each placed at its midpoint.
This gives 0.05 mag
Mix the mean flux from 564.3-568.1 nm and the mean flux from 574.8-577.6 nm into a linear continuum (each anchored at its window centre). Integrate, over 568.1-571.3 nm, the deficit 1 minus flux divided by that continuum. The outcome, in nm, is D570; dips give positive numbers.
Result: 0.06 nm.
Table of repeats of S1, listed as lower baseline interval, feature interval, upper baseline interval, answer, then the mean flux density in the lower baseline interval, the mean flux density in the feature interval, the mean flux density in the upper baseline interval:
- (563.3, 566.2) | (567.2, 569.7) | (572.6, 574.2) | 0.02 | 25.1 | 24.9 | 25.1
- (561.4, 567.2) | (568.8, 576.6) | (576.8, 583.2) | 0.12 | 24.9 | 26.3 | 28.3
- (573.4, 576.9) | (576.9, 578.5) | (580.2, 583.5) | 0.02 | 26.4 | 26.9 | 28.4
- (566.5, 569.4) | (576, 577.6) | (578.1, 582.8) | 0.07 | 25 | 26.4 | 28.7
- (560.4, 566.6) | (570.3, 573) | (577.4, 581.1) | -0.02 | 24.5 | 27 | 28.8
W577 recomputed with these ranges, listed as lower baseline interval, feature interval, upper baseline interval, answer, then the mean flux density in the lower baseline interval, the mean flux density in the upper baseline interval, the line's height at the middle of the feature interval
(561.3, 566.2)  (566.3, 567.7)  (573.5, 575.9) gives -0.02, 24.7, 26.6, 25.3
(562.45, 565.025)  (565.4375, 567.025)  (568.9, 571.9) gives -0.01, 24.6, 26.2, 25.2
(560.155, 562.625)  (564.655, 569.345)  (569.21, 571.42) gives 0.00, 23.5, 26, 25.1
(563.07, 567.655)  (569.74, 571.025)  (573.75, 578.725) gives 0.00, 25.1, 26.7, 25.8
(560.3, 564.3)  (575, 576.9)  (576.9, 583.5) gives 0.04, 24.1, 28.3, 27.3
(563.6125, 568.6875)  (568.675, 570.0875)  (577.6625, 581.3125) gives 0.06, 25.2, 28.9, 26.1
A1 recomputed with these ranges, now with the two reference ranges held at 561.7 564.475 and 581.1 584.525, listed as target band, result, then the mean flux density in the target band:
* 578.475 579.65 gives -0.03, 28.3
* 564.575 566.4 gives 0.00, 25.1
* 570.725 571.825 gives -0.04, 27.1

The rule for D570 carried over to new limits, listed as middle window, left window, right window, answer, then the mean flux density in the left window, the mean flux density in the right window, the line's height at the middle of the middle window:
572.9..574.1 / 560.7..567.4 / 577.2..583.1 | 0.08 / 24.7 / 28.4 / 26.9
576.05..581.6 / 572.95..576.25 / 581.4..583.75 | -0.20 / 26.3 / 27.9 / 27.1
